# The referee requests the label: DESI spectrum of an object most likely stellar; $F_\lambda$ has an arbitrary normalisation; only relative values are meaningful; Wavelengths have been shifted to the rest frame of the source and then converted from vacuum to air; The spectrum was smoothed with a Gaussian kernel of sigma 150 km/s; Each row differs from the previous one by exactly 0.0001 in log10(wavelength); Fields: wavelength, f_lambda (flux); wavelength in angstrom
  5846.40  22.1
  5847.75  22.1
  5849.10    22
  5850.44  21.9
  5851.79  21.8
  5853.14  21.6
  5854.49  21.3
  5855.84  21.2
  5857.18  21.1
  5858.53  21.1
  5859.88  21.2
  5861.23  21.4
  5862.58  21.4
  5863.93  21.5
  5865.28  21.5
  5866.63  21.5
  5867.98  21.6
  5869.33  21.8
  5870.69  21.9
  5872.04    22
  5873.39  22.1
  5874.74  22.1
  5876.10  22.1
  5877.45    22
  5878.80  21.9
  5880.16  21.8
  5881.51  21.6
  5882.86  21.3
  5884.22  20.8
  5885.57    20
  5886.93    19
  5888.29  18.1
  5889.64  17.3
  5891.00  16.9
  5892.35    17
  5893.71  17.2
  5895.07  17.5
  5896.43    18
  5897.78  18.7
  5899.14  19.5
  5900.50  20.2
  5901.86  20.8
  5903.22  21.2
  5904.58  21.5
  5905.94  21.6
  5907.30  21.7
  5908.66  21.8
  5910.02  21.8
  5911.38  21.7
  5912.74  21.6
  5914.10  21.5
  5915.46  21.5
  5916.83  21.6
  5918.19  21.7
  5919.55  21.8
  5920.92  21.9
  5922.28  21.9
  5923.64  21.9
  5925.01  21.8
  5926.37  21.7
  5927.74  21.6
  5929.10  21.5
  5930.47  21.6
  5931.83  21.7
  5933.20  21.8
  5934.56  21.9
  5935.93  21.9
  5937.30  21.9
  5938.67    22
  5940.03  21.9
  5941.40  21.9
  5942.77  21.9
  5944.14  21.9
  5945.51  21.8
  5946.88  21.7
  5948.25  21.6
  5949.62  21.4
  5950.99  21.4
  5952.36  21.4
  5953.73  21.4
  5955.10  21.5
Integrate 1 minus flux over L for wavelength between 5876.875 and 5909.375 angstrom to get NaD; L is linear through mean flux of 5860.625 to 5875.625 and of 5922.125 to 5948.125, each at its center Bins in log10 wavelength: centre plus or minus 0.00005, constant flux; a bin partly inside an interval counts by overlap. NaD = 2.8 angstrom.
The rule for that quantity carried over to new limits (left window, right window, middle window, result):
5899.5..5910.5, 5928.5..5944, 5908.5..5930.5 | -0.19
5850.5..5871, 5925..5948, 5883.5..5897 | 2.12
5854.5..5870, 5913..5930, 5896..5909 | 0.65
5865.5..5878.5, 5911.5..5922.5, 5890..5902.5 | 1.94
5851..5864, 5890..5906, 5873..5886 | -0.96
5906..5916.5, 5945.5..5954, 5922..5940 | -0.17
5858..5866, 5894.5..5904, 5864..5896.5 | 0.16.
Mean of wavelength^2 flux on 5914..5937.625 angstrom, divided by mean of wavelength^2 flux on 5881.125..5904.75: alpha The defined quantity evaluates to 1.15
